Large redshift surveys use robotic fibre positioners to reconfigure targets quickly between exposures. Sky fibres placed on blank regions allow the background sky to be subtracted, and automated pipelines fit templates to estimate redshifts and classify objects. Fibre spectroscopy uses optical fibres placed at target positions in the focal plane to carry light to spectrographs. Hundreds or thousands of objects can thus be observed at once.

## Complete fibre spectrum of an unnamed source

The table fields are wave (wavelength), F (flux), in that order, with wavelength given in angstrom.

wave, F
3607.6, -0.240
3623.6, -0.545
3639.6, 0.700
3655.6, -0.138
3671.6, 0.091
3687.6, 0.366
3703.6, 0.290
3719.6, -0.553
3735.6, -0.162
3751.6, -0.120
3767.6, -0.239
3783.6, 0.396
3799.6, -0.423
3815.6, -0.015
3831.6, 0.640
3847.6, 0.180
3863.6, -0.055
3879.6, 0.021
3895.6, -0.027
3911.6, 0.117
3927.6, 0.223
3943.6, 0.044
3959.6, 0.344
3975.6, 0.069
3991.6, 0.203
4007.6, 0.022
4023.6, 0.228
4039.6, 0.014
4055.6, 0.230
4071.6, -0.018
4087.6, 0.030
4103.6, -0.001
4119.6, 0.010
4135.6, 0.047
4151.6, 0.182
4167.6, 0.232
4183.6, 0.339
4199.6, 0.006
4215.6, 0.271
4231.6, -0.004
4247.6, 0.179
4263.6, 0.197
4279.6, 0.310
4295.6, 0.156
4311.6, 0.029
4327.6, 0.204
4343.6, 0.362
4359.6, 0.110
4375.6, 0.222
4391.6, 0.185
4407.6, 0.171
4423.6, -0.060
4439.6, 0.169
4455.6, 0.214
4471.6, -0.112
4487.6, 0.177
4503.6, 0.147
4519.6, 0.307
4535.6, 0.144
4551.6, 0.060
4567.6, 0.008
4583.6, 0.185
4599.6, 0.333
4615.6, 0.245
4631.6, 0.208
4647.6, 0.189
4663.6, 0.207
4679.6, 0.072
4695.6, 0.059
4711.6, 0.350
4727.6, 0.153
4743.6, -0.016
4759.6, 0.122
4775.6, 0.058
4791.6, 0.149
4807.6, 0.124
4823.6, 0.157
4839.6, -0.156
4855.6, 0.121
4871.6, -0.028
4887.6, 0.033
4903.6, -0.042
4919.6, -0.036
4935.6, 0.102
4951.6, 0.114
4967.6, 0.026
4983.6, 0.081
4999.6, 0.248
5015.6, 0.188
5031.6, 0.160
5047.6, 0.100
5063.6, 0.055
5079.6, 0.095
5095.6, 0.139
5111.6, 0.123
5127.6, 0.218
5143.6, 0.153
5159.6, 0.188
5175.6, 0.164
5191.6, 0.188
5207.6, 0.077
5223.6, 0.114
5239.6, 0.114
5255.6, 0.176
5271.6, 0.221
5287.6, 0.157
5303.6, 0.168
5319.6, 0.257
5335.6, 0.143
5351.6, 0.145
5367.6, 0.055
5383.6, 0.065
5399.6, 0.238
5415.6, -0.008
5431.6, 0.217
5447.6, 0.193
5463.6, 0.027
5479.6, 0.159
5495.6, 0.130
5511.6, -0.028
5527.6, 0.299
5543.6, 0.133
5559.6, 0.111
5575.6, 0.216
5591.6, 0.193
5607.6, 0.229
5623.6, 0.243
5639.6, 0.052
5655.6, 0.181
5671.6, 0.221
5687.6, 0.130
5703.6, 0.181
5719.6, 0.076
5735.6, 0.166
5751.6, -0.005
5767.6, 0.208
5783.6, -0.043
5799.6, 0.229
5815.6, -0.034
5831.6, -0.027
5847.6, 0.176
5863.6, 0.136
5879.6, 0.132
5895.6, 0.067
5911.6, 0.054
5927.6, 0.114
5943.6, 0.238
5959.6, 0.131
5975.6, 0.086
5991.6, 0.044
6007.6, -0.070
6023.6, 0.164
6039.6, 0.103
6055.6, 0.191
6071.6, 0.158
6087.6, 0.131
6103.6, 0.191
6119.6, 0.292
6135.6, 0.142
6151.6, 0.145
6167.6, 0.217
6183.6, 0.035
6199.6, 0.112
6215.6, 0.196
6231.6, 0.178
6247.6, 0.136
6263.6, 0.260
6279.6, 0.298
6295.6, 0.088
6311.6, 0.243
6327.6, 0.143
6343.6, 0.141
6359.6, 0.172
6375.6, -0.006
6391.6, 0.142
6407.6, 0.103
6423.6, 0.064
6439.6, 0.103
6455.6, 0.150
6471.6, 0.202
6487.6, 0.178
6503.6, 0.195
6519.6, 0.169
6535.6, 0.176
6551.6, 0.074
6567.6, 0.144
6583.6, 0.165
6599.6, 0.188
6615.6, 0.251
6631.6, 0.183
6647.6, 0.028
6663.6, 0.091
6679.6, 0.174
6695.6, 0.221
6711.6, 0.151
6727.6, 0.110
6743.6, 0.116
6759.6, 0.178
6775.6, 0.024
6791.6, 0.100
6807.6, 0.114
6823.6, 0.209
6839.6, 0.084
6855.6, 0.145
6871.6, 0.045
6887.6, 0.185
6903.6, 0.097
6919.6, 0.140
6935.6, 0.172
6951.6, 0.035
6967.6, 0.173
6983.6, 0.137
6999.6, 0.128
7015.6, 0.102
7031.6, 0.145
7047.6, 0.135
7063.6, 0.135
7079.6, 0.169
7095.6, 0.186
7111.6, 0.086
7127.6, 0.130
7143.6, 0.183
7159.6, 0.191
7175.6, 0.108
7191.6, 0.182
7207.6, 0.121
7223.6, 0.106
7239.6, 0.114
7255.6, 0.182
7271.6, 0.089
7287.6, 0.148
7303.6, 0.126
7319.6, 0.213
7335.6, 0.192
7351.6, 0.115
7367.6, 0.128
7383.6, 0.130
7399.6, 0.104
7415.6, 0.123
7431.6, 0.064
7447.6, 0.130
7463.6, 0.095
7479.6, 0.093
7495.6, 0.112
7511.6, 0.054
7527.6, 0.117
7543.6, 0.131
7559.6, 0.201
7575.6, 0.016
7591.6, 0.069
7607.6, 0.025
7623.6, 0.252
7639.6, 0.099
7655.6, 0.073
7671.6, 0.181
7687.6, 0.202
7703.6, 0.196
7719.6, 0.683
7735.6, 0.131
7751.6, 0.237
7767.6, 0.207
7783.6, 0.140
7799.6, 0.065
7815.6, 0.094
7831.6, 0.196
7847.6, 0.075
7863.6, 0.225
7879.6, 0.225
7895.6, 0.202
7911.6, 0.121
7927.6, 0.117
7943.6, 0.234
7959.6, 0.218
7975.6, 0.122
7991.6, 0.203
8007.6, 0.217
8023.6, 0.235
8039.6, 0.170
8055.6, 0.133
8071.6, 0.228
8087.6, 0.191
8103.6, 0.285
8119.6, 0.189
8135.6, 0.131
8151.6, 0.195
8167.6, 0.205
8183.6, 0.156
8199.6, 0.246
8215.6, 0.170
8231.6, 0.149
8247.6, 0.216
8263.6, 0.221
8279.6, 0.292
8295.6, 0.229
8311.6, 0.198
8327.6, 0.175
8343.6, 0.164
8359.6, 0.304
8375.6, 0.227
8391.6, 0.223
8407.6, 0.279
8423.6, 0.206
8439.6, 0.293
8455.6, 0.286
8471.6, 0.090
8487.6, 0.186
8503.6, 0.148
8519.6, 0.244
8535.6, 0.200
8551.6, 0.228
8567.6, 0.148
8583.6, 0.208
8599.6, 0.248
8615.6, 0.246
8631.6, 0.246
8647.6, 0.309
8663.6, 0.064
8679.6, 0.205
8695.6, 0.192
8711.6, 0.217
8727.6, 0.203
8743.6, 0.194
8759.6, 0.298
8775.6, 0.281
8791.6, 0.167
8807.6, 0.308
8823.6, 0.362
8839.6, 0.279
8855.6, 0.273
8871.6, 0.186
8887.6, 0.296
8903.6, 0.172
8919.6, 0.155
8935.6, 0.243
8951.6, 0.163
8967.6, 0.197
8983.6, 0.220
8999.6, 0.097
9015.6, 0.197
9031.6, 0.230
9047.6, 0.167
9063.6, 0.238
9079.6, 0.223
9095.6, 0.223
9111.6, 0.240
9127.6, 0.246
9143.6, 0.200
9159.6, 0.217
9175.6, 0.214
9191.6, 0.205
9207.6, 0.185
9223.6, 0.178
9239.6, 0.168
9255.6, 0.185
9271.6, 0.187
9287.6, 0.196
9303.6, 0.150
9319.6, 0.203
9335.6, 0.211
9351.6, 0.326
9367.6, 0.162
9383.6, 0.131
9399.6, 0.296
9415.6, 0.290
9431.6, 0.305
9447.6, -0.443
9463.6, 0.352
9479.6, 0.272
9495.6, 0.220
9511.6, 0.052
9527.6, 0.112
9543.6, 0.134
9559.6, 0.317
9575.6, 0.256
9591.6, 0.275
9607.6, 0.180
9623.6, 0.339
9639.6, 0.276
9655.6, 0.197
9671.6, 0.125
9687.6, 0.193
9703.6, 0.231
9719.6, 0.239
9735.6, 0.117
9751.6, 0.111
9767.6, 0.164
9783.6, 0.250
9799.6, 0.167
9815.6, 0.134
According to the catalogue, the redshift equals 1.07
